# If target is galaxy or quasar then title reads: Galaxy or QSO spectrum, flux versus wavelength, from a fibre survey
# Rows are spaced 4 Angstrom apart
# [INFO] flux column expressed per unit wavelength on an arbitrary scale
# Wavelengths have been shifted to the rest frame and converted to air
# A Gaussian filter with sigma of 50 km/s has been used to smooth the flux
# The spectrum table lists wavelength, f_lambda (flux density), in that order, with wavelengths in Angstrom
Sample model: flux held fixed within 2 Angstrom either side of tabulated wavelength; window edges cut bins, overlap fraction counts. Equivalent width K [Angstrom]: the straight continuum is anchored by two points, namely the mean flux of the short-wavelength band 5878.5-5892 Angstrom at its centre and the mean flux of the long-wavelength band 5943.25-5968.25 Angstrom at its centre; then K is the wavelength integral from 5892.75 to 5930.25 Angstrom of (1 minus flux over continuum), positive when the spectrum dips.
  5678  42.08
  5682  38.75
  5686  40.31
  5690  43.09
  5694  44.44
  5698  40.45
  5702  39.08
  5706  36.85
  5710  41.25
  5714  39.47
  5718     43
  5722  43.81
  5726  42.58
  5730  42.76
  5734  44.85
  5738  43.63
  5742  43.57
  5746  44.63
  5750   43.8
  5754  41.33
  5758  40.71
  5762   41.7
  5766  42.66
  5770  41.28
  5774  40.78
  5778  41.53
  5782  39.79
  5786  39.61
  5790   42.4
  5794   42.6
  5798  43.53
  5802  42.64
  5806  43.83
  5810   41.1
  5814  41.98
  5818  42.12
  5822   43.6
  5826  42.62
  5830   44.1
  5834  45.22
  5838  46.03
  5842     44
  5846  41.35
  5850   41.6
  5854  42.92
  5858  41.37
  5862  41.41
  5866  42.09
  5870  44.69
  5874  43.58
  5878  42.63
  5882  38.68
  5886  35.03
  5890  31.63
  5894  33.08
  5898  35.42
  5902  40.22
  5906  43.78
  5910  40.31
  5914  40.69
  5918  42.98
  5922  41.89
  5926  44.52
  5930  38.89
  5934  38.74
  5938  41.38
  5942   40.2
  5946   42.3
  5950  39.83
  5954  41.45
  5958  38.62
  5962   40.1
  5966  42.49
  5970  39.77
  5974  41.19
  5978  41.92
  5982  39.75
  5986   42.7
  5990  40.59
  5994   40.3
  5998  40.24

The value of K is -2.6 Angstrom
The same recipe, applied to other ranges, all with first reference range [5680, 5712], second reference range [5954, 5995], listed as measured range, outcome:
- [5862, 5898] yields 1.6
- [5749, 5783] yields -0.8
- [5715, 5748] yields -2.4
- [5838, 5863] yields -1.1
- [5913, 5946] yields -0.4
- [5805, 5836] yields -1.8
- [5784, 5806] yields -0.9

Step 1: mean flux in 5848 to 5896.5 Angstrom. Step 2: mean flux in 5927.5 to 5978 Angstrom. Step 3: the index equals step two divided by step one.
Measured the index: 1.0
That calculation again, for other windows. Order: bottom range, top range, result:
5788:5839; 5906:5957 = 0.95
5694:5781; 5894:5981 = 0.97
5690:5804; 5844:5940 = 0.96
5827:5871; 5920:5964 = 0.94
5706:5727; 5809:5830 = 1.02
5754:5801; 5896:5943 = 0.98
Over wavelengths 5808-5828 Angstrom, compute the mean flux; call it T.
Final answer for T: 42.3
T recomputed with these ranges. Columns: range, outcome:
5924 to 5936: 40.7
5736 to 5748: 43.9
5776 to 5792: 40.8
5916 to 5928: 43.1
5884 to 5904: 35.1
